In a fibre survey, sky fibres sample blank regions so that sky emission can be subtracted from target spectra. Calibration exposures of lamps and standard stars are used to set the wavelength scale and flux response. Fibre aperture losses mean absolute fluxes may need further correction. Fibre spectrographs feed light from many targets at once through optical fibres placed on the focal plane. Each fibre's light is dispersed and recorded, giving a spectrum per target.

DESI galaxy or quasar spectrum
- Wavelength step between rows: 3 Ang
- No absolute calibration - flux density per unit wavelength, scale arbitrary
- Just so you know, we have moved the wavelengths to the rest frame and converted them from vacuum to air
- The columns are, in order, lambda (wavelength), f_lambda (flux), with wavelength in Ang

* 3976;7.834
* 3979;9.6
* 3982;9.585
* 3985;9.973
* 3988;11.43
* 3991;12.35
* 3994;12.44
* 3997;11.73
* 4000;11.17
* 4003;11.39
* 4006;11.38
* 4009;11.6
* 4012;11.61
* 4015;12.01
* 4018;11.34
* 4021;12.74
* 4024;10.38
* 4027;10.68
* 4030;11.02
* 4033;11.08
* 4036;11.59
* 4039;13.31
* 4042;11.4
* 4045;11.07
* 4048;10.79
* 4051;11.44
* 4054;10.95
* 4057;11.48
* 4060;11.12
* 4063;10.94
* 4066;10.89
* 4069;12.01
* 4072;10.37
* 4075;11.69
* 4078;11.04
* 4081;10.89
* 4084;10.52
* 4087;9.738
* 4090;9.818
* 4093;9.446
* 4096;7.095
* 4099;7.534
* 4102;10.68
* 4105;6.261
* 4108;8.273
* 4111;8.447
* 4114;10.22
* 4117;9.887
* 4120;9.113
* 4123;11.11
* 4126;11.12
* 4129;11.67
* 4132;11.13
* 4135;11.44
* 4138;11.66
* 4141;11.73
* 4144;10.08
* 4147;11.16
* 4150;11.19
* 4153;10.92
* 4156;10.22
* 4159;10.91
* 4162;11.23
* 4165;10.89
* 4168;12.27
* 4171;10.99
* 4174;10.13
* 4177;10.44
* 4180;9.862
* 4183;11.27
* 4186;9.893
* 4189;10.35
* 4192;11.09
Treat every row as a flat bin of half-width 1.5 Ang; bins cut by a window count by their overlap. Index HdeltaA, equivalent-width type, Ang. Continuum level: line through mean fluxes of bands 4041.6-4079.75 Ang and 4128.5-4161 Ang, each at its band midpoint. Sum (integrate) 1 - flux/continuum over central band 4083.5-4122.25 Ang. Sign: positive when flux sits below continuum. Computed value 7.4 Ang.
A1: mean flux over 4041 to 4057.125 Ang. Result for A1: 11.2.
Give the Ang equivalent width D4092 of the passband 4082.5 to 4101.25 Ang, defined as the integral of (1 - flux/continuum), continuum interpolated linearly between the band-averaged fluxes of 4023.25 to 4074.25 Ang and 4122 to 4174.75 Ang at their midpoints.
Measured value 3.5 Ang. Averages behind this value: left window 11.2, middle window 9.09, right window 11.1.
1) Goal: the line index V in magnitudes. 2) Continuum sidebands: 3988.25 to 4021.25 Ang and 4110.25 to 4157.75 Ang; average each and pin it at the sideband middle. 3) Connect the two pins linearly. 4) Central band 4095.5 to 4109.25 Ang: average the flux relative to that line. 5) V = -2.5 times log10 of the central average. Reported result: 0.340 mag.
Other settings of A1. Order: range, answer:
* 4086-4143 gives 9.81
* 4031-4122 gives 10.3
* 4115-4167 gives 10.9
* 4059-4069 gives 11.1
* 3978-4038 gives 11.3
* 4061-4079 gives 11.2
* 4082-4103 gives 9.27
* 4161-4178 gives 11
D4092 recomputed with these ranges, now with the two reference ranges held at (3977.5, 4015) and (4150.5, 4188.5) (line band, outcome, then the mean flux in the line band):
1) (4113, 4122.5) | 0.9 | 9.86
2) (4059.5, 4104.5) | 3.5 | 10.1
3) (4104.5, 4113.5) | 2.3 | 8.1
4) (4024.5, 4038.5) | -0.1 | 11.2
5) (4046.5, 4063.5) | -0.1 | 11.1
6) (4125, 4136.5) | -0.5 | 11.3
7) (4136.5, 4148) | -0.4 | 11.2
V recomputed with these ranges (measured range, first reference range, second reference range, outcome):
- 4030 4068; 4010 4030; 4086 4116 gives -0.087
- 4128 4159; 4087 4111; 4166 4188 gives -0.141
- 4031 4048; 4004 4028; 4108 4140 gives -0.031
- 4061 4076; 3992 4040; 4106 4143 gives -0.014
